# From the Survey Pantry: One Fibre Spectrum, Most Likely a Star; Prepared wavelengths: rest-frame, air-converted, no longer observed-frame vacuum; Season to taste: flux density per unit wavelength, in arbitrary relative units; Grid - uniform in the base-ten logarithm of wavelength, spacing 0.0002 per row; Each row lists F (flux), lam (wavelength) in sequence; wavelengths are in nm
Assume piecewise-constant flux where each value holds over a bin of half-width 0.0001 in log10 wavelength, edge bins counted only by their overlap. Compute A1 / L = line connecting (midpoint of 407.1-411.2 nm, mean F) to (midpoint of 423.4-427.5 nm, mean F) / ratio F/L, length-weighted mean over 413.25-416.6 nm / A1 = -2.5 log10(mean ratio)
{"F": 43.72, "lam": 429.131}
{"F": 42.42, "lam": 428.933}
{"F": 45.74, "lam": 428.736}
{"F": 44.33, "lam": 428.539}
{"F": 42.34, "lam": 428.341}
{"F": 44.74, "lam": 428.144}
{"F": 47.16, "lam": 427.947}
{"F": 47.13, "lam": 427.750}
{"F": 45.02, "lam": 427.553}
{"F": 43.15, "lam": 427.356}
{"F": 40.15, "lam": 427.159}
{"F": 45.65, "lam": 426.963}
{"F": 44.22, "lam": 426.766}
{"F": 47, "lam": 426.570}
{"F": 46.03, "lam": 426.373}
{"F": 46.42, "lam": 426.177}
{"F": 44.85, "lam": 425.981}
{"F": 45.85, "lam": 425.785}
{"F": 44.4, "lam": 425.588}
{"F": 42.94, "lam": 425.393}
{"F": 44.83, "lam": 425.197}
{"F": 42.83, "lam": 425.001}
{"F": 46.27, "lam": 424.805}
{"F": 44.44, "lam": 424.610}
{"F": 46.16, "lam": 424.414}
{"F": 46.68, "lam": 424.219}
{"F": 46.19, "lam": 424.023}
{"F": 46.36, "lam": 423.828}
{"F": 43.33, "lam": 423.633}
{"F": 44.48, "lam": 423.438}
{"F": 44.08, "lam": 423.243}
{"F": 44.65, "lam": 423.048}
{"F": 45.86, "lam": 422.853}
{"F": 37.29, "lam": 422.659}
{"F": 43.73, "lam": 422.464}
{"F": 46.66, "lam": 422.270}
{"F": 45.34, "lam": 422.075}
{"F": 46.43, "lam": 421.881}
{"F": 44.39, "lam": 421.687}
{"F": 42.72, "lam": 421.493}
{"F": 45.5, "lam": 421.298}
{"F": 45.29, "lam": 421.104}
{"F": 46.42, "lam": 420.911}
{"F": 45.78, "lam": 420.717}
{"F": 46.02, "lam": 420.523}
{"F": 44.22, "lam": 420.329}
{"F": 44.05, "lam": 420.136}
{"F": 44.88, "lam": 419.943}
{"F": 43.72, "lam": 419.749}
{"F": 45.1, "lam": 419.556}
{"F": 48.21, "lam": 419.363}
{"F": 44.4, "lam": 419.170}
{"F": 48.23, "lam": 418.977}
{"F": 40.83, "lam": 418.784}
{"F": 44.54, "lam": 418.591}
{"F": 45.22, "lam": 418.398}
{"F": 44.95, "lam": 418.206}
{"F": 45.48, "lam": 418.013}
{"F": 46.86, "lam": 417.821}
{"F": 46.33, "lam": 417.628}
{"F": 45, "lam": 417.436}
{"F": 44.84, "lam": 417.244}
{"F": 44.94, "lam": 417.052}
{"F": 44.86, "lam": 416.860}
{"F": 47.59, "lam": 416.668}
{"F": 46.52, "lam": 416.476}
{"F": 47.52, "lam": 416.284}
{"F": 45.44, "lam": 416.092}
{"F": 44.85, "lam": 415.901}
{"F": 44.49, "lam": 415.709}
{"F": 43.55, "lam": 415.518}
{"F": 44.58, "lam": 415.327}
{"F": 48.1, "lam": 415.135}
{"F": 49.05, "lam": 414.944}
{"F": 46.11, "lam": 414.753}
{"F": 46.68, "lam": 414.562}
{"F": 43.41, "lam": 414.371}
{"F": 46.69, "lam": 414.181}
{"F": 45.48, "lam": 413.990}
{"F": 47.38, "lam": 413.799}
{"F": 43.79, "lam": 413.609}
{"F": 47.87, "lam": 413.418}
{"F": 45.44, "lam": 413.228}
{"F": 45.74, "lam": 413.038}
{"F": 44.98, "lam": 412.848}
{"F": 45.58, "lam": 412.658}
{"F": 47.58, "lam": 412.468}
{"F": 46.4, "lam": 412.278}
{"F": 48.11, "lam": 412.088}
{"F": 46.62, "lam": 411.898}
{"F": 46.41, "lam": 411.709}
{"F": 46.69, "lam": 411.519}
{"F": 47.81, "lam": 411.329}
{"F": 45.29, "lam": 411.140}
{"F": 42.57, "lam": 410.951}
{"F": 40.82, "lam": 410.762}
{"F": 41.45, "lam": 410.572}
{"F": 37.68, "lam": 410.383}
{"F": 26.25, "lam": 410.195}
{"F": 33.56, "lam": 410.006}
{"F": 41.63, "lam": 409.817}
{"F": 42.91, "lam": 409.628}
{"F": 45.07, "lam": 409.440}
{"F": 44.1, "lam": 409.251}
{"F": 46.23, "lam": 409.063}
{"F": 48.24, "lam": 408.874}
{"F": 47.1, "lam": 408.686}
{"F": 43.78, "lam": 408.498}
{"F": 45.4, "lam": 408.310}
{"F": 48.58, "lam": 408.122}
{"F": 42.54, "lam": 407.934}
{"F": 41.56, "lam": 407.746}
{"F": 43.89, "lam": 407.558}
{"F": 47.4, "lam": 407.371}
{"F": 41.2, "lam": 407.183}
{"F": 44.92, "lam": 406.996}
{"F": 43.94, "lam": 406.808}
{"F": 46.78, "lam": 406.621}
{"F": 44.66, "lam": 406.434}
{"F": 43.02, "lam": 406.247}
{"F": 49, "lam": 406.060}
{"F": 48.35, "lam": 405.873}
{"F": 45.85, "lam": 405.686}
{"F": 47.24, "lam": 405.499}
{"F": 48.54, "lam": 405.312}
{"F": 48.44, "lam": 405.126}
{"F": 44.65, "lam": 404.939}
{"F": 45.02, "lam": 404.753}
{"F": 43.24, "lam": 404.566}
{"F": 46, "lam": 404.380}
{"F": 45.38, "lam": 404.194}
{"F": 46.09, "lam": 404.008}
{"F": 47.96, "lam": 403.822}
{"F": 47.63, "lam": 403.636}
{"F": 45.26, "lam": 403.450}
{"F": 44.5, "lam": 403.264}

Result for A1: -0.06 mag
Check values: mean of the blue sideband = 42.6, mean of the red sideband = 44.9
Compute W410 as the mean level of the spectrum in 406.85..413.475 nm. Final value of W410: 44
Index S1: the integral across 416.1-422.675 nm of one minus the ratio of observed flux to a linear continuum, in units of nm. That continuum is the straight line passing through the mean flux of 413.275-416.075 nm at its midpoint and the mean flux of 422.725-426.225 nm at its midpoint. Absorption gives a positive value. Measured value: 0.029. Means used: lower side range 45.8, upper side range 44.9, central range 45.2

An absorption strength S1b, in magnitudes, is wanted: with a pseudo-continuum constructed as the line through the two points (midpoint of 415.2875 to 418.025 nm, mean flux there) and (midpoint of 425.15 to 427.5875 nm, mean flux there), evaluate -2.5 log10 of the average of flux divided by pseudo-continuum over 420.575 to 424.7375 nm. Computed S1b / 0.00 mag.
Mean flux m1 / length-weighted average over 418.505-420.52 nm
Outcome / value 44.9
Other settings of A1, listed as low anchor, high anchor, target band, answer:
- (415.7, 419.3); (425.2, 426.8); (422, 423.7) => 0.03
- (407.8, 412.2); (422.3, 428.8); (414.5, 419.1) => -0.04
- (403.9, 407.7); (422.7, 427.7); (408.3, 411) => 0.10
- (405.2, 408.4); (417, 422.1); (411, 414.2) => -0.02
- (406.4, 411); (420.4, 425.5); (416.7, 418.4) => -0.03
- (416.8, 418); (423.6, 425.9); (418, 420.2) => 0.01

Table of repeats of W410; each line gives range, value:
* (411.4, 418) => 46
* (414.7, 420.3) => 45.5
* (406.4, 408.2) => 44.5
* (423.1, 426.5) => 45.1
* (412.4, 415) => 46.1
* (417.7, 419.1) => 45.1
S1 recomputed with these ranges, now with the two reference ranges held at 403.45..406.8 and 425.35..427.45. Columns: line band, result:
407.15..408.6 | 0.05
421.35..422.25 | 0.00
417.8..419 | 0.01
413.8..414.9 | -0.01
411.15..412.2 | -0.03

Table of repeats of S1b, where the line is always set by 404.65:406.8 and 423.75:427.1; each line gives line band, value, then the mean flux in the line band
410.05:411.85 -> 0.11 mag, 41.6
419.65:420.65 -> 0.02 mag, 44.6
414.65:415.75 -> 0.00 mag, 46.1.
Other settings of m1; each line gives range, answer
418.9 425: 45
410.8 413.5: 46.1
